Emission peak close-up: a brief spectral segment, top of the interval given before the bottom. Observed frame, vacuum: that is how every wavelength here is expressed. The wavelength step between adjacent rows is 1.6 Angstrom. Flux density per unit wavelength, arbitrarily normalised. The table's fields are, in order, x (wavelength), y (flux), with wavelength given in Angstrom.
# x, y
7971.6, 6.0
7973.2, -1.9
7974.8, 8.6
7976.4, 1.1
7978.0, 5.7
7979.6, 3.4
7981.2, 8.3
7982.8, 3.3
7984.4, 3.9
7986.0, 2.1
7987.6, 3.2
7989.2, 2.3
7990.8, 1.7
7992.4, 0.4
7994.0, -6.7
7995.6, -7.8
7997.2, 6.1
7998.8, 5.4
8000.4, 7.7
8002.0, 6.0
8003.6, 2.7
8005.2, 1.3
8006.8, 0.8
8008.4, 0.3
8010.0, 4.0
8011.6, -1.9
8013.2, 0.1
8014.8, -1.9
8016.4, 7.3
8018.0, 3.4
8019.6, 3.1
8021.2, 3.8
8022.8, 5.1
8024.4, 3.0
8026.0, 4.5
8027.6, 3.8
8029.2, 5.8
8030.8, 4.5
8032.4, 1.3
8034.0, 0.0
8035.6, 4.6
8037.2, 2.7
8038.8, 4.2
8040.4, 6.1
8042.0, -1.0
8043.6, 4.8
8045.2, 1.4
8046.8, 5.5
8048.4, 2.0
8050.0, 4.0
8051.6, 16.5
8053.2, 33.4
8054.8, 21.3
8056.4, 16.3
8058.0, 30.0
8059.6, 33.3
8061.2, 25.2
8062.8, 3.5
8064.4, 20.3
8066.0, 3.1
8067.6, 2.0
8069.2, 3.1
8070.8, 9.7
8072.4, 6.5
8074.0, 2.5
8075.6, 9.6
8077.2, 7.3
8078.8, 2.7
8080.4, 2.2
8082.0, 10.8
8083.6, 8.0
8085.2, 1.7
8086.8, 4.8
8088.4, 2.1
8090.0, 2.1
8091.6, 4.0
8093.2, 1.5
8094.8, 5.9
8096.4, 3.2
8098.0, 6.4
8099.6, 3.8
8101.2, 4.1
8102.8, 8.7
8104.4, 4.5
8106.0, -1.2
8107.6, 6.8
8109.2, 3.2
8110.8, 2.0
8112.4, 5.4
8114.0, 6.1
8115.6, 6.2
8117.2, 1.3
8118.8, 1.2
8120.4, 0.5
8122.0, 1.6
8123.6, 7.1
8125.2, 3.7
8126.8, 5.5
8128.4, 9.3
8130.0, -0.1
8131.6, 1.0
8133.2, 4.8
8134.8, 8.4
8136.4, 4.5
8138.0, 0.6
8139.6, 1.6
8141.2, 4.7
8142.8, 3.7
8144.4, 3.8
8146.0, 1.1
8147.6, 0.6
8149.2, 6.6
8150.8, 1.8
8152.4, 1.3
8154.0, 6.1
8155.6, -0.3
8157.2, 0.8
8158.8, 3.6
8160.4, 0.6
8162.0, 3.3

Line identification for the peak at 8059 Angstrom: [O II] 3727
